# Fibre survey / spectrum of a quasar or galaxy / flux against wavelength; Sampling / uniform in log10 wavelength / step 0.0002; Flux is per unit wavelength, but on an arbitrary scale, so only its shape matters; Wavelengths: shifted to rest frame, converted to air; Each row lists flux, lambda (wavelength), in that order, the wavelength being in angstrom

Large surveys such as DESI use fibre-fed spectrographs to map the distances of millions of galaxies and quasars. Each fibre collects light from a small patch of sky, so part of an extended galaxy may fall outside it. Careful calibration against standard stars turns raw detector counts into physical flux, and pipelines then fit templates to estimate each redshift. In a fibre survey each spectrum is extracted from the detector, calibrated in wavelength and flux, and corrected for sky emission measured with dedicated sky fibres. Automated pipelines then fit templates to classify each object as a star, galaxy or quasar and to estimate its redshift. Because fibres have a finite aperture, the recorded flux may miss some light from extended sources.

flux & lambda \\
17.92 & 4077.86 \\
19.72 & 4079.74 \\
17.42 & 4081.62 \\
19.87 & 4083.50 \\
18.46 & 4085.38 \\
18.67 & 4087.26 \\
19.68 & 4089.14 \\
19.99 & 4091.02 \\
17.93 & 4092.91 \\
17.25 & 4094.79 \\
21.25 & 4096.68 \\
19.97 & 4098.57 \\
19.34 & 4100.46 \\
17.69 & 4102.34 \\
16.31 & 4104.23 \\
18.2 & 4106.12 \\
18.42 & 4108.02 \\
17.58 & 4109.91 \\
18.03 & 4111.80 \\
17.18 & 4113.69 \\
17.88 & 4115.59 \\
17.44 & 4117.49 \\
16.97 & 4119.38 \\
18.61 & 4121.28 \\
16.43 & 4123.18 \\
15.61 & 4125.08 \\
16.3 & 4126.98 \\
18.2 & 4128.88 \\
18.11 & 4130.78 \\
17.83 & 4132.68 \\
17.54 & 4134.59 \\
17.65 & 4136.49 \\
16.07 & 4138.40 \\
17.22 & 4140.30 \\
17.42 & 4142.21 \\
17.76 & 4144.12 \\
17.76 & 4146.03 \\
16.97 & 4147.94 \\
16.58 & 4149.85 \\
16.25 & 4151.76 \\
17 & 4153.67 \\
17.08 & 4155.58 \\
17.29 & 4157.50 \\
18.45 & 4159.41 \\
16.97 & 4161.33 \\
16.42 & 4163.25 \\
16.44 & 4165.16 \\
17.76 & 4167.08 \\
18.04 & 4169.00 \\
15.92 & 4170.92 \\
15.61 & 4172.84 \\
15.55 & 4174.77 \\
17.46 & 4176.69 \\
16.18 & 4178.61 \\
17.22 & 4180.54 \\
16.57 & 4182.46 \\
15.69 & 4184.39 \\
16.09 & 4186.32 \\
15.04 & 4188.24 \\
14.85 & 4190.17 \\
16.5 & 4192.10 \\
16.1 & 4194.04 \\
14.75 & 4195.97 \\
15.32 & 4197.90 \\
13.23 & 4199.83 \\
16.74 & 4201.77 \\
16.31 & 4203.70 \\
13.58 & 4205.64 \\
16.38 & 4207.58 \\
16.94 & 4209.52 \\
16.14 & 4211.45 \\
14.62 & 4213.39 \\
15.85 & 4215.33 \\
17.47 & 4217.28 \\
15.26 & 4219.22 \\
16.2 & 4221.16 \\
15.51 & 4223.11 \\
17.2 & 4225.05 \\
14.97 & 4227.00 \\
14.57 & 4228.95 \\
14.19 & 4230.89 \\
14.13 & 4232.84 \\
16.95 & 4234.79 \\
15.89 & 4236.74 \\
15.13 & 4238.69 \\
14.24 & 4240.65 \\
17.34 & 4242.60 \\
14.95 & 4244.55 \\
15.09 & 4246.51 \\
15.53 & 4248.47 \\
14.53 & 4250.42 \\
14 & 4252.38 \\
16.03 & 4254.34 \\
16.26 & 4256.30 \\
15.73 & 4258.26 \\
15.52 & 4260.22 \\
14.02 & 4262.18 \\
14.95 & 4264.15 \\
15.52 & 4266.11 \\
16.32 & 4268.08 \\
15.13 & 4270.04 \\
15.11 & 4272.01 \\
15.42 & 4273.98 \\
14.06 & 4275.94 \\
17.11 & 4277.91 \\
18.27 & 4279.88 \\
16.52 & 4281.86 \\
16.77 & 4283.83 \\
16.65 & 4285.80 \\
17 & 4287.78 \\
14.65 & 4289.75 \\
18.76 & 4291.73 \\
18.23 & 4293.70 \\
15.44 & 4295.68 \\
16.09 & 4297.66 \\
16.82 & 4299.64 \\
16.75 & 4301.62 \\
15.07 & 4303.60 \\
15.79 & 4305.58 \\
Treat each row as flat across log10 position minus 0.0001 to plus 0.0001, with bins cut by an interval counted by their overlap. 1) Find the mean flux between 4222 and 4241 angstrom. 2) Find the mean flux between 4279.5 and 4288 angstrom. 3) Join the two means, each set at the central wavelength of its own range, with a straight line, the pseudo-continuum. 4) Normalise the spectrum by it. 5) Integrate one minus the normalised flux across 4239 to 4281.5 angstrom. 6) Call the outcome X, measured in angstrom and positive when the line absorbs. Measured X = 1.9 angstrom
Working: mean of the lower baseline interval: 15.3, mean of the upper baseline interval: 16.9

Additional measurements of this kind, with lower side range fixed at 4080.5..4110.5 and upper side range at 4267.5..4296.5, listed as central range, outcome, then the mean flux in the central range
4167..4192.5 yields 2.0 angstrom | 16.3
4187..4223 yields 3.5 angstrom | 15.6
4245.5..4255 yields 1.0 angstrom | 15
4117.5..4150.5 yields 1.7 angstrom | 17.2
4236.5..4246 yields 0.8 angstrom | 15.5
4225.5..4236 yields 1.2 angstrom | 15.1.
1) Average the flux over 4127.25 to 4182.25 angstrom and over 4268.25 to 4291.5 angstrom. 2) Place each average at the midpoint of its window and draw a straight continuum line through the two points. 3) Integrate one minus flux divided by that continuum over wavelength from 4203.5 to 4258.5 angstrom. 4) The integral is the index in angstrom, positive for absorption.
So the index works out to 3.27 angstrom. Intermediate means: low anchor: 17.1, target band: 15.5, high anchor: 16.2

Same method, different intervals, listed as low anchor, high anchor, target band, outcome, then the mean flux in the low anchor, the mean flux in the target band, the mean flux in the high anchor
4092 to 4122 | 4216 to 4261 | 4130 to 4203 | 1.5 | 18.1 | 16.6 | 15.5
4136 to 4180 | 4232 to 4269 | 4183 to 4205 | 1.1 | 16.9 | 15.5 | 15.4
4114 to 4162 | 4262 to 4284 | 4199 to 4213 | 0.8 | 17.3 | 15.6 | 15.8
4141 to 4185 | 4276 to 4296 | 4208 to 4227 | 0.9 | 16.9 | 16.1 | 16.9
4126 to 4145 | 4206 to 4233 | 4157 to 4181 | -0.2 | 17.4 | 16.9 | 15.7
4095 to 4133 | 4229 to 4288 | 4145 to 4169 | 0.1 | 17.9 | 17.1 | 15.6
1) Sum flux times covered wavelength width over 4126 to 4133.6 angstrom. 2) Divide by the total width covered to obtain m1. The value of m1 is 17.6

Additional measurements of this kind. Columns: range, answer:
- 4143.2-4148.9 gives 17.5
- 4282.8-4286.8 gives 16.7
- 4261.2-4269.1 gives 15.2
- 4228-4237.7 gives 15.2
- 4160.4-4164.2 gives 16.7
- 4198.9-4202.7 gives 15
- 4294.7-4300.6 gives 16.1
